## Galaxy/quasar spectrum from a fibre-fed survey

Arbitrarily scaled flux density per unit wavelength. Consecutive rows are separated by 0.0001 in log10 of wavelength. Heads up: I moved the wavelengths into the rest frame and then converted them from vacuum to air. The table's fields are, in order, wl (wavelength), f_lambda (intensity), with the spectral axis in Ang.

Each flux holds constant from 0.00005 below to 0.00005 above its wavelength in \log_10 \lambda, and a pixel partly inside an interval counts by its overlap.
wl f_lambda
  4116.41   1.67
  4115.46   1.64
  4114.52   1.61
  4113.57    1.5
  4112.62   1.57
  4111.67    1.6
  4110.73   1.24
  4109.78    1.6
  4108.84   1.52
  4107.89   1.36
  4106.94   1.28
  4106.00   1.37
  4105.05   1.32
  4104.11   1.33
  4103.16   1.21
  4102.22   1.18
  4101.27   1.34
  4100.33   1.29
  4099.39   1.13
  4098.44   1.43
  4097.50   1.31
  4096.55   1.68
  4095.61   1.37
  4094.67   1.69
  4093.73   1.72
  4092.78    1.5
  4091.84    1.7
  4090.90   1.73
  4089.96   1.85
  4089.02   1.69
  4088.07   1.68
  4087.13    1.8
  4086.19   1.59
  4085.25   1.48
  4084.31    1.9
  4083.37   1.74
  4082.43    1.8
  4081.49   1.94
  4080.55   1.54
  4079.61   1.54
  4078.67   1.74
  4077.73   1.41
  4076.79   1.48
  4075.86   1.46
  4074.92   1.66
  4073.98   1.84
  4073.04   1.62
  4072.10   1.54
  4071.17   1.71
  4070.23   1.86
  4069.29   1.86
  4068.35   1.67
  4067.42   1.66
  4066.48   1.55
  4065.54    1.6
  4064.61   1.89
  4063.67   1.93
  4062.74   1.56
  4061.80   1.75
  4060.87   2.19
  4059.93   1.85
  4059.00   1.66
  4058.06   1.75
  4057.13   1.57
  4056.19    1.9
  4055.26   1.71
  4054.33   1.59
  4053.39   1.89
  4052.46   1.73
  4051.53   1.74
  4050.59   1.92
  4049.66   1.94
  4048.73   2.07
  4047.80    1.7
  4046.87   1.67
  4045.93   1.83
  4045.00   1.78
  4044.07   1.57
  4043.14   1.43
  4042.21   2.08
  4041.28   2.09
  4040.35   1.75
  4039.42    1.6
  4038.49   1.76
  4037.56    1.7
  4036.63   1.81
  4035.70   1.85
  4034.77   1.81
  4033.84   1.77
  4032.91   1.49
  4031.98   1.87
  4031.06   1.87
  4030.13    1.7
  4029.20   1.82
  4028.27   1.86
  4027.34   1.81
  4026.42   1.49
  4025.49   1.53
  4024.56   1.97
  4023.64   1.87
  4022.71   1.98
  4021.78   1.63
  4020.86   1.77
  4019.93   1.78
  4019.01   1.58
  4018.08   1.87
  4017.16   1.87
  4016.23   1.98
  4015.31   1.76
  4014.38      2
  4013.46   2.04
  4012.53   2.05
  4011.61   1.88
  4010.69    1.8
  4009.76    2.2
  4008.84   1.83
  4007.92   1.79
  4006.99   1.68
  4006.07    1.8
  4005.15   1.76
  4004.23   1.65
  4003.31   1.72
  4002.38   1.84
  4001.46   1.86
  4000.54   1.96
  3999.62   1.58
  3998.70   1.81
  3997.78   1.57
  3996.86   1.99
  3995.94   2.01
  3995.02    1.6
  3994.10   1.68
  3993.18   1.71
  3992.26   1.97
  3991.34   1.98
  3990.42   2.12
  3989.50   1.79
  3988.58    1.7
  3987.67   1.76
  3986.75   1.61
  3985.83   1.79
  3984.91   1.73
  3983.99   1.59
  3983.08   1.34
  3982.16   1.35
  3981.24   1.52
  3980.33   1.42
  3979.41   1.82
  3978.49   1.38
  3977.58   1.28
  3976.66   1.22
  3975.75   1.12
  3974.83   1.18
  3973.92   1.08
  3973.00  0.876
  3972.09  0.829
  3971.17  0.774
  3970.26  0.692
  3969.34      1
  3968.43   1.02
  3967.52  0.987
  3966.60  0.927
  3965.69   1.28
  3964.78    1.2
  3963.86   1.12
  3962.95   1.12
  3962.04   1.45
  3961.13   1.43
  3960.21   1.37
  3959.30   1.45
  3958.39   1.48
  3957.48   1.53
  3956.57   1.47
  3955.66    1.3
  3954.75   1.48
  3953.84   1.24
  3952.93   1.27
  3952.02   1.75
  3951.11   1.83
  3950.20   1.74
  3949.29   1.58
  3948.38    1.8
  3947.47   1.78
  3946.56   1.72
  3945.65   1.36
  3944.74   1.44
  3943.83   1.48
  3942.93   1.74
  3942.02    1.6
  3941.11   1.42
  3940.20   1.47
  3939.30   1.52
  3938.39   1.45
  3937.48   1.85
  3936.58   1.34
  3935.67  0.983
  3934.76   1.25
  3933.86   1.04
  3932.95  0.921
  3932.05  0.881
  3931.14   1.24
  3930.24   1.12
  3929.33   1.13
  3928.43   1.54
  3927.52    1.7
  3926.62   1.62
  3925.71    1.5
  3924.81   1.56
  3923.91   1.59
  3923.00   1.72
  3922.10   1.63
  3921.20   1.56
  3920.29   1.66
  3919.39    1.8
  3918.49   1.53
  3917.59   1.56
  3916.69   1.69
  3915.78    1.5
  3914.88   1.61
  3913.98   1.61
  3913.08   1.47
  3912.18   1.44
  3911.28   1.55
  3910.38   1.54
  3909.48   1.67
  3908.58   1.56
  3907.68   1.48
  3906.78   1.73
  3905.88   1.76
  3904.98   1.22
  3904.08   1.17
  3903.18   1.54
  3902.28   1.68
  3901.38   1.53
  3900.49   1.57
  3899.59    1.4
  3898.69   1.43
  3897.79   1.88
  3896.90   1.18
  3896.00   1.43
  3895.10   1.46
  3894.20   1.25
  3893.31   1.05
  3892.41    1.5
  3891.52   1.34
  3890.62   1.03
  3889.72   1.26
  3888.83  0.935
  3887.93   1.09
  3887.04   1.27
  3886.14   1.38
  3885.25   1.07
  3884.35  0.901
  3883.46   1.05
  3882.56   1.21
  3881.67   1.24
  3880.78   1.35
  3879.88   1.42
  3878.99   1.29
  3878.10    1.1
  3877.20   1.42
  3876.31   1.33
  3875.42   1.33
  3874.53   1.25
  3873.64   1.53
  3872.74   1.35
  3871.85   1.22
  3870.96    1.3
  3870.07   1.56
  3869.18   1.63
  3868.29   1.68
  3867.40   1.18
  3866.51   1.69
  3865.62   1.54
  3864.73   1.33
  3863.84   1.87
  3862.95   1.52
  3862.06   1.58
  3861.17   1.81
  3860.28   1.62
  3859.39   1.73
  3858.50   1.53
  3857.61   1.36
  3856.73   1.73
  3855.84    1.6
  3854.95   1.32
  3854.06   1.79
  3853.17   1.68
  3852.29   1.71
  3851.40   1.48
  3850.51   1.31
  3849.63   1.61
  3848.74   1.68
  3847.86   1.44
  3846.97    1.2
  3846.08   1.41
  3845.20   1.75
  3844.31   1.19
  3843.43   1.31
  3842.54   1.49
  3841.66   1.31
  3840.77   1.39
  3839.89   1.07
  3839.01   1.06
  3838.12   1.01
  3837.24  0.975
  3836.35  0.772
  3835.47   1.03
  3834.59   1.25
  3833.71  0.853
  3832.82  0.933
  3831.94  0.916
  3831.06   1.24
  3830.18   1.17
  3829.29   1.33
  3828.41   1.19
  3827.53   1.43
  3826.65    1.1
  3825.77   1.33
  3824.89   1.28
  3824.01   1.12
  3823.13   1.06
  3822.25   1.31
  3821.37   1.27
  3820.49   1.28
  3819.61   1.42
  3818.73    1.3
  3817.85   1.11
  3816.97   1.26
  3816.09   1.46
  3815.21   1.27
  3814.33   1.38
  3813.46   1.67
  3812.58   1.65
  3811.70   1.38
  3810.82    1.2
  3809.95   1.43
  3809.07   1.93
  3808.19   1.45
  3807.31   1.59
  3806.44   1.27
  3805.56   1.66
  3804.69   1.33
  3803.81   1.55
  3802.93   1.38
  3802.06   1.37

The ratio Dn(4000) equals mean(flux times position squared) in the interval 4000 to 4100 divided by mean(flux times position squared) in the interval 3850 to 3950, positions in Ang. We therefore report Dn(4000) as 1.3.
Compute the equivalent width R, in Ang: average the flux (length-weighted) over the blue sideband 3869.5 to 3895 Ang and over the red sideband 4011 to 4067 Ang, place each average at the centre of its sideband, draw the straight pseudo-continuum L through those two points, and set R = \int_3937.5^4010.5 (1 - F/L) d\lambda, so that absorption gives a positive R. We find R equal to 2.4 Ang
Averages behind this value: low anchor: 1.26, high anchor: 1.79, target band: 1.52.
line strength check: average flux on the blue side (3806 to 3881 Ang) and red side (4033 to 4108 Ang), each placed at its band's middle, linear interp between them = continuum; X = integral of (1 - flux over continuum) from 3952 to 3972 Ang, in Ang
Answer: 3.9 Ang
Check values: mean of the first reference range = 1.37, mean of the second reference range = 1.66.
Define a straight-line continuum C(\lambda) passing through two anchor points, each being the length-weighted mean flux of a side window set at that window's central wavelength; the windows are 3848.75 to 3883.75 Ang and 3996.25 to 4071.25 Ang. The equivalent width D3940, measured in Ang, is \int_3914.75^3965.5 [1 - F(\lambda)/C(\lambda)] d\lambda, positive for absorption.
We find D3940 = 4.6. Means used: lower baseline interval 1.47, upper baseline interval 1.79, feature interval 1.46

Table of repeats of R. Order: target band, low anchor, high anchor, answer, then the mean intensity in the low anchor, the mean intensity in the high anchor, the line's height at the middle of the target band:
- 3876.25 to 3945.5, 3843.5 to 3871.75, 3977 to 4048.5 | 8.8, 1.54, 1.76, 1.61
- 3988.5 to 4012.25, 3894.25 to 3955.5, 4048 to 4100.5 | -3.4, 1.5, 1.69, 1.59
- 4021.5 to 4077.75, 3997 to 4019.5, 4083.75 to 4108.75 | -2.6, 1.83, 1.5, 1.67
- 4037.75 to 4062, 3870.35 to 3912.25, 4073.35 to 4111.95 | -4.7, 1.36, 1.54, 1.5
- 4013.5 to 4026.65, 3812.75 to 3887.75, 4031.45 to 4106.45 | -1.7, 1.34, 1.67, 1.6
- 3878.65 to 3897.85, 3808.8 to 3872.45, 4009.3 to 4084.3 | 2.9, 1.37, 1.77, 1.47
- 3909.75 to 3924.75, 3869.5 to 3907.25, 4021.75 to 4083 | -2.0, 1.33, 1.75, 1.41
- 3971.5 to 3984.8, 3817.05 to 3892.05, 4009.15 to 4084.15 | 2.6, 1.33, 1.77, 1.61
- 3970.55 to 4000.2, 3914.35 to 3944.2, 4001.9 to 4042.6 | 2.5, 1.46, 1.81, 1.67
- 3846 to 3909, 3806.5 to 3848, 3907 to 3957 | -2.0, 1.27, 1.5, 1.38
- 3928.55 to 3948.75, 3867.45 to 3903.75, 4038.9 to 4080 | 1.0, 1.33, 1.74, 1.46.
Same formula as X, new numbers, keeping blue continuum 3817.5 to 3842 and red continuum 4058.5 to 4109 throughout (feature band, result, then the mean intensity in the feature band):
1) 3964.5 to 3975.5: 3.3 Ang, 0.986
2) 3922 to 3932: -1.0 Ang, 1.46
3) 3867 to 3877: -1.3 Ang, 1.4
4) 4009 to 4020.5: -3.2 Ang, 1.9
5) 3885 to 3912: -2.5 Ang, 1.4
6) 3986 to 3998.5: -3.2 Ang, 1.81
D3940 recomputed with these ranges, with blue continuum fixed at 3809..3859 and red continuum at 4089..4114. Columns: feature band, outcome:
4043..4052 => -2.17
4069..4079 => -1.40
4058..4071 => -2.96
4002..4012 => -2.84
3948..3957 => -1.04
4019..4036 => -4.09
